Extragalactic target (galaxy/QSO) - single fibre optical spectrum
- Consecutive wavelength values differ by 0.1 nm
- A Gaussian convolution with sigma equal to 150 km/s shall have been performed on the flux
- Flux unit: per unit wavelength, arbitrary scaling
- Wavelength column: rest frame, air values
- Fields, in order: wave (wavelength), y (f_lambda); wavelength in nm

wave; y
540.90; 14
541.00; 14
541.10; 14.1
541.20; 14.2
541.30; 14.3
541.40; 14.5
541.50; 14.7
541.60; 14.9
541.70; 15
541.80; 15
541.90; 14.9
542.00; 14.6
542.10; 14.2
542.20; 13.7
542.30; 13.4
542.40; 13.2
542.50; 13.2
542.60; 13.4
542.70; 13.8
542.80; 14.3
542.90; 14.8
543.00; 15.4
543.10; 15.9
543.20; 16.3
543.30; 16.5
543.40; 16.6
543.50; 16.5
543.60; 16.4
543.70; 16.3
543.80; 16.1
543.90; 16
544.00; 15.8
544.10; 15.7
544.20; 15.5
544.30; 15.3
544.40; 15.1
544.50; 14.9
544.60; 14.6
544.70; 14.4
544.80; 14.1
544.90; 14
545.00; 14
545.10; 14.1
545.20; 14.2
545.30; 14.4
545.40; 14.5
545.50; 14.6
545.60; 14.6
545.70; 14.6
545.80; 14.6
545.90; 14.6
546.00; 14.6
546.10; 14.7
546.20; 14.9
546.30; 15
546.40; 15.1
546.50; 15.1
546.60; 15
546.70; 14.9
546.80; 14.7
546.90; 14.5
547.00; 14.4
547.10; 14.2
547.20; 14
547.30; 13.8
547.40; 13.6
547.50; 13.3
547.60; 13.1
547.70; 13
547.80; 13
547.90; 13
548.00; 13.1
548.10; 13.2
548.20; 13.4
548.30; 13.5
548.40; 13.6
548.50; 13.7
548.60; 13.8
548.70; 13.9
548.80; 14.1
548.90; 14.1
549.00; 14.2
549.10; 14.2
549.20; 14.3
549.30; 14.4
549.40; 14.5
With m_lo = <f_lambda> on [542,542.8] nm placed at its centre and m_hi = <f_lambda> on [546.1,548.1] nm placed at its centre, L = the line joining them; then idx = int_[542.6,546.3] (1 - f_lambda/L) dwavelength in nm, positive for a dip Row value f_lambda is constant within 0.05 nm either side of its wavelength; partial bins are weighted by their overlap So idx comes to -0.32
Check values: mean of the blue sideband 13.7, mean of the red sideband 14.1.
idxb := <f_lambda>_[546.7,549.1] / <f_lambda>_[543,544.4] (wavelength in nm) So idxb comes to 0.86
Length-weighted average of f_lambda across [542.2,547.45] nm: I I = 14.8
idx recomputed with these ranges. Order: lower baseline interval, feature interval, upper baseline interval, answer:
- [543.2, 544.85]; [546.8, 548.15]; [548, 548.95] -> 0.05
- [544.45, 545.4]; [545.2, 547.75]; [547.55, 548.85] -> -0.09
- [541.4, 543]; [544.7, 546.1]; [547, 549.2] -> -0.05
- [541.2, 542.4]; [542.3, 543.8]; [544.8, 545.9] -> -0.08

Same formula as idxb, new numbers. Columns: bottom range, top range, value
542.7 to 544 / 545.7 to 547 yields 0.93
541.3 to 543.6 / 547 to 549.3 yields 0.92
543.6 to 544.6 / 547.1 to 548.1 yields 0.86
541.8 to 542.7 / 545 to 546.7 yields 1.05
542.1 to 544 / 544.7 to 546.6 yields 0.96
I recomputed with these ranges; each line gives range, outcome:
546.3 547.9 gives 14.1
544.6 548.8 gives 14.1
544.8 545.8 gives 14.3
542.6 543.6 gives 15.5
